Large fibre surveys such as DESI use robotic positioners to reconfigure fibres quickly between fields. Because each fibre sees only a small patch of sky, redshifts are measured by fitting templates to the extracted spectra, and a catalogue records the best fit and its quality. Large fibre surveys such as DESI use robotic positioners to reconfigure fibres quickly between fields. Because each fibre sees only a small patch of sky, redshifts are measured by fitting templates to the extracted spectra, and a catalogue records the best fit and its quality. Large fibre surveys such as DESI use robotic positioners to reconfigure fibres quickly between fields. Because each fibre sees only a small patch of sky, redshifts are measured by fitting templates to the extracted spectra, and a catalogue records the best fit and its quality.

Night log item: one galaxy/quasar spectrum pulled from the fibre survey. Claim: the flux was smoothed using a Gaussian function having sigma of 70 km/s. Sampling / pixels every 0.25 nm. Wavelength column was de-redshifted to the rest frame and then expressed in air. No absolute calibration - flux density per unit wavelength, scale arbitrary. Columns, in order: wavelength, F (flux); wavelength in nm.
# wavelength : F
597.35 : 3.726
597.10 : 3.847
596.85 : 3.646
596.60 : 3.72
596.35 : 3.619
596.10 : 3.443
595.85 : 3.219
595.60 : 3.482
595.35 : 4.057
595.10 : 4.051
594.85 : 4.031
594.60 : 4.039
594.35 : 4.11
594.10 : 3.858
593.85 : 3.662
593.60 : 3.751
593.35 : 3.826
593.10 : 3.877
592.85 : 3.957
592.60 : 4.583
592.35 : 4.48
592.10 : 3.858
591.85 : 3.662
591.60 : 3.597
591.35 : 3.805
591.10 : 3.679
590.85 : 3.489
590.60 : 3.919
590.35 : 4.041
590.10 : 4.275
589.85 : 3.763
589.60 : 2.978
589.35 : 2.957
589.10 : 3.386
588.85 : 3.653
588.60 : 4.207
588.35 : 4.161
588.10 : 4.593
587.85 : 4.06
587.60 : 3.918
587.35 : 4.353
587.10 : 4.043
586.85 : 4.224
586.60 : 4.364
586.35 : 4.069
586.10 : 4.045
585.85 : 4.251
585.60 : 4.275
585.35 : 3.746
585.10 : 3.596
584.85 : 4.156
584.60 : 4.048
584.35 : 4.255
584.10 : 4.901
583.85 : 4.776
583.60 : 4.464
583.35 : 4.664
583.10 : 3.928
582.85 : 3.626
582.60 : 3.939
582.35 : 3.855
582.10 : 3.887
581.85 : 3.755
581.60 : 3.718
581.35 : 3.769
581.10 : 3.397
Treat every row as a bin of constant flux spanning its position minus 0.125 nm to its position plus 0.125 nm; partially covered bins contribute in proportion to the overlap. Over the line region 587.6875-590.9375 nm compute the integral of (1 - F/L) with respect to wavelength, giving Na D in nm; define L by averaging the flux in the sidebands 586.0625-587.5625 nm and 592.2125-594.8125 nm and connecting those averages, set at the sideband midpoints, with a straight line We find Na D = 0.24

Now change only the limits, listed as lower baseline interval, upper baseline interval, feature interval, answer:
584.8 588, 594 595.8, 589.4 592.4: 0.18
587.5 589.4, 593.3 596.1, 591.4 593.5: -0.07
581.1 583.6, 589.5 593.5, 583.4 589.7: -0.29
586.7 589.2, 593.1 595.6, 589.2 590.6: 0.14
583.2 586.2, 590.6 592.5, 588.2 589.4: 0.08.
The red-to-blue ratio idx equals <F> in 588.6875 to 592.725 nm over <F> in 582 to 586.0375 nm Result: 0.91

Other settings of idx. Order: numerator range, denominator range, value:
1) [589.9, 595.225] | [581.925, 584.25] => 0.93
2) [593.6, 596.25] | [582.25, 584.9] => 0.89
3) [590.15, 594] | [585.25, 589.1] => 0.95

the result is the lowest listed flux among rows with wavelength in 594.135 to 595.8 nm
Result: 3.482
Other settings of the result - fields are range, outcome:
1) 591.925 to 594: 3.662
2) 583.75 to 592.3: 2.957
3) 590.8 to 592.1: 3.489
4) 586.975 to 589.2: 3.386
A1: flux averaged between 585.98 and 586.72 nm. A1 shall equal 4.16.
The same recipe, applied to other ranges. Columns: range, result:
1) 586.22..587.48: 4.21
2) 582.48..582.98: 3.78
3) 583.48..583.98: 4.62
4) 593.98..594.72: 4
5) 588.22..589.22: 3.86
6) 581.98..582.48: 3.87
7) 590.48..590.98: 3.7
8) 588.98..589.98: 3.28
